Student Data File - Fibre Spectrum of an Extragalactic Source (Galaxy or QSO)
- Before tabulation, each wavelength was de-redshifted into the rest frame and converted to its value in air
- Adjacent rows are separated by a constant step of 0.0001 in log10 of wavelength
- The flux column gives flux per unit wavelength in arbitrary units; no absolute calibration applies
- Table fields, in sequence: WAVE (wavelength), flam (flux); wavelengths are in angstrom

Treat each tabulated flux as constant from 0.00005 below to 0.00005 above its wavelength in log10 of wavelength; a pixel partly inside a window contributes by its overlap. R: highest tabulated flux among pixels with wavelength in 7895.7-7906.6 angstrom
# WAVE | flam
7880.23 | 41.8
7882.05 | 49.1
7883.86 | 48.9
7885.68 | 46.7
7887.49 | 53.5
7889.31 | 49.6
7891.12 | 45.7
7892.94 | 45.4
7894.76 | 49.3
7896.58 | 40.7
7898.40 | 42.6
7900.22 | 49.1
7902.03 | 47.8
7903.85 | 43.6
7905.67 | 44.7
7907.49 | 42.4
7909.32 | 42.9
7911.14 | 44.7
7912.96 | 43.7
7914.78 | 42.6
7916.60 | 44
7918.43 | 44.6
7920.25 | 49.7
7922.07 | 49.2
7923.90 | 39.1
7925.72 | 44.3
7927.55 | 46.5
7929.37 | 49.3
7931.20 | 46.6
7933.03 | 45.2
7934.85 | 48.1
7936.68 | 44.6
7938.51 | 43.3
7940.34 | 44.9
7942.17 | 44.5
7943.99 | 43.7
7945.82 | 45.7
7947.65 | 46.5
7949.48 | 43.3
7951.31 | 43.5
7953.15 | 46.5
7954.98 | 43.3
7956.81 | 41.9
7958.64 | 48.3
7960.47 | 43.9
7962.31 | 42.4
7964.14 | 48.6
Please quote 49.1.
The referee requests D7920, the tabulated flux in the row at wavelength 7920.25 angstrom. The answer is 49.7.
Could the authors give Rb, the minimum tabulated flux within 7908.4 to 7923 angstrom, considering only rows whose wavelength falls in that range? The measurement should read 42.6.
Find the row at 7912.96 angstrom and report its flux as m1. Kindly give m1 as 43.7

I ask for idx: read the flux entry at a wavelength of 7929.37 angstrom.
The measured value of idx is 49.3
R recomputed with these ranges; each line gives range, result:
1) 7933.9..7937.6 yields 48.1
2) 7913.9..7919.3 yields 44.6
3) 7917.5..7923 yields 49.7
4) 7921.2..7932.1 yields 49.3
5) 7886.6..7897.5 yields 53.5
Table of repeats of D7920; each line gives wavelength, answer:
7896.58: 40.7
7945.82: 45.7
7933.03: 45.2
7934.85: 48.1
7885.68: 46.7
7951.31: 43.5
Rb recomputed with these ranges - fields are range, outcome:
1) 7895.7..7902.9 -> 40.7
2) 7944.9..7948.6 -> 45.7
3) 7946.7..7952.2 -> 43.3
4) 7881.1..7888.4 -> 46.7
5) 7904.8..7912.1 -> 42.4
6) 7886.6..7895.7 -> 45.4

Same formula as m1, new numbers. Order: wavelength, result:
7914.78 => 42.6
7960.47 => 43.9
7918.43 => 44.6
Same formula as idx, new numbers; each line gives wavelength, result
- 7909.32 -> 42.9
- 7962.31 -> 42.4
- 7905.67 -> 44.7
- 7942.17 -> 44.5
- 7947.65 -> 46.5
